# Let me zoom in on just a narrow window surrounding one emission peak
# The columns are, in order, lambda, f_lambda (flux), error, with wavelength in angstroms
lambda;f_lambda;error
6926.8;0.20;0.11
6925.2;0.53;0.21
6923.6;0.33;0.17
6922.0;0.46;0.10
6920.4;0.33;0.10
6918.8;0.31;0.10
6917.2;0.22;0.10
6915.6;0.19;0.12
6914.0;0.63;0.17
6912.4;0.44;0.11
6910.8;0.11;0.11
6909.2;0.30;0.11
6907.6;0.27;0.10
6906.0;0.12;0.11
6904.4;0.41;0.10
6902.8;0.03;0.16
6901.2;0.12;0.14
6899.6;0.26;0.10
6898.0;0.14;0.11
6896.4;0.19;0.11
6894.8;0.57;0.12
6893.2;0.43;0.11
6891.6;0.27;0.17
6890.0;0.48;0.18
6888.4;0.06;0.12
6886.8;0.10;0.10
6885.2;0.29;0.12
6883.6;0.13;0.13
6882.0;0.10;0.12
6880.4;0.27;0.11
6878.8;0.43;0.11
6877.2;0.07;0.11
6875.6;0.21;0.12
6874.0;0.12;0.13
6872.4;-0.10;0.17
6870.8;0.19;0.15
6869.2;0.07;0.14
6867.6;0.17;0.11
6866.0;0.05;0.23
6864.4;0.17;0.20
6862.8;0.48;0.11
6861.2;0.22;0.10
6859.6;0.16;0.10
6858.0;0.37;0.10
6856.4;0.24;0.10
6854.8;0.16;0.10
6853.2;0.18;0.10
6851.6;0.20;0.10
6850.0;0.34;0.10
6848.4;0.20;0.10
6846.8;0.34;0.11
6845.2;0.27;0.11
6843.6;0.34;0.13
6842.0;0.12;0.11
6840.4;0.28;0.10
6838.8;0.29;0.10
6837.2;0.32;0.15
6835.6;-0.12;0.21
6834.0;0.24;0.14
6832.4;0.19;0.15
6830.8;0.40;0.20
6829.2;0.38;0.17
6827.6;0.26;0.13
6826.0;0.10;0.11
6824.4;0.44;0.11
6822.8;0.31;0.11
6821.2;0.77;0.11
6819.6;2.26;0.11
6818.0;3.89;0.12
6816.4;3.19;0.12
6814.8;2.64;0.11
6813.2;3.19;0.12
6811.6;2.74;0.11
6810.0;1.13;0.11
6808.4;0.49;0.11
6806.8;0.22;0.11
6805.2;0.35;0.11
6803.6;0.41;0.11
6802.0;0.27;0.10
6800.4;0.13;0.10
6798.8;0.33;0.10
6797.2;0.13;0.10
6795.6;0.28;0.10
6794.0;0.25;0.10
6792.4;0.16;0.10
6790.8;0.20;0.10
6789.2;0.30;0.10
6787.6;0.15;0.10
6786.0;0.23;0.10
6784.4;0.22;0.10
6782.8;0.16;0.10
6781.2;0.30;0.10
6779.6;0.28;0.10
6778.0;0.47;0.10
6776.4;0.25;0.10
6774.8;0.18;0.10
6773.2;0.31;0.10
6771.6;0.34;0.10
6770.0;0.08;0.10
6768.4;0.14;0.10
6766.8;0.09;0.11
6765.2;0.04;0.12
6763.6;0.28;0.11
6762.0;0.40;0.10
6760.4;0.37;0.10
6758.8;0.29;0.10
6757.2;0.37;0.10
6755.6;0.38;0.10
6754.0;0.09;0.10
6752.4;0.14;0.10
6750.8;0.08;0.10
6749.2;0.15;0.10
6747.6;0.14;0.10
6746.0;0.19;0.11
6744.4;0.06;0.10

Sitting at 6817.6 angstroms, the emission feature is [O II] 3727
